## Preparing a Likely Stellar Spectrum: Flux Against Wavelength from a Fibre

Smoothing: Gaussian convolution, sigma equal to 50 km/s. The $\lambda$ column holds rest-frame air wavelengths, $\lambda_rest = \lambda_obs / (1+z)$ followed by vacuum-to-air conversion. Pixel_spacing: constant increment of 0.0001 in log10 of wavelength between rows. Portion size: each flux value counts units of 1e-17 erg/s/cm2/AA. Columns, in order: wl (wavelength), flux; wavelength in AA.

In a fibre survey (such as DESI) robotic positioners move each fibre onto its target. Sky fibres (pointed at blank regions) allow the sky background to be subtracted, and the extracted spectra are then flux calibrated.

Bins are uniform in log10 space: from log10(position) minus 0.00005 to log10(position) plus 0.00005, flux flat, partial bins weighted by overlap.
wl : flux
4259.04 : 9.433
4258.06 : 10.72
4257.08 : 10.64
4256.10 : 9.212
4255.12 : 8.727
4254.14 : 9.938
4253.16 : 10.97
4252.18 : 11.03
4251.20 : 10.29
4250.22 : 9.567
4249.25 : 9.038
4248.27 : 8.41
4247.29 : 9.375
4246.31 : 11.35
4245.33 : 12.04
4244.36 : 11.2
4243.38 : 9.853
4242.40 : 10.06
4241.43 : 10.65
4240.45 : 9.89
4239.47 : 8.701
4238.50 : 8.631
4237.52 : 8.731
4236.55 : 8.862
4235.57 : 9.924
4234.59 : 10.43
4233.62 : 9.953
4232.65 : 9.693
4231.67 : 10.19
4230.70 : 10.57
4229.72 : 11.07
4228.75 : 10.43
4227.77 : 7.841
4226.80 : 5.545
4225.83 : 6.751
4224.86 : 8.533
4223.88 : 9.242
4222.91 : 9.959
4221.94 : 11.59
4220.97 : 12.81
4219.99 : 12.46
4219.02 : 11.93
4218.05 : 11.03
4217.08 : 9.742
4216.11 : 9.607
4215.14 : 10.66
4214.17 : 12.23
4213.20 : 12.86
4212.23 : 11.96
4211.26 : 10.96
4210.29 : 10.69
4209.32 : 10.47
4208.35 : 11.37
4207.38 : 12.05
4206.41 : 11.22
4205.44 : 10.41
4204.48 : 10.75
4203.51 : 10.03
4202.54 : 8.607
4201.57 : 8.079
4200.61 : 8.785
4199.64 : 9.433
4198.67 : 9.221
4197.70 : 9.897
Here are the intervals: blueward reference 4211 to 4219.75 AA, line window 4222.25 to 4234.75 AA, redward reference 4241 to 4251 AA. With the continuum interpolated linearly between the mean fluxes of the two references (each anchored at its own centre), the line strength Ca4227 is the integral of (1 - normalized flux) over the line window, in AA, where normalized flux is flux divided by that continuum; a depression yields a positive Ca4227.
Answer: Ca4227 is 1.8 AA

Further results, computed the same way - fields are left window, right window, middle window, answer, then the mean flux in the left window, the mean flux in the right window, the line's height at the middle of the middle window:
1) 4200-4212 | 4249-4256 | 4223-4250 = 1.4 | 10.3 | 9.93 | 10.1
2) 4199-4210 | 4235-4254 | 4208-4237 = -0.8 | 10.1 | 9.93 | 10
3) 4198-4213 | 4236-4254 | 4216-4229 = 0.4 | 10.3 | 9.93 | 10.1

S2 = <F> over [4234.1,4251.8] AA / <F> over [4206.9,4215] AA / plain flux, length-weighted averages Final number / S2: 0.85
